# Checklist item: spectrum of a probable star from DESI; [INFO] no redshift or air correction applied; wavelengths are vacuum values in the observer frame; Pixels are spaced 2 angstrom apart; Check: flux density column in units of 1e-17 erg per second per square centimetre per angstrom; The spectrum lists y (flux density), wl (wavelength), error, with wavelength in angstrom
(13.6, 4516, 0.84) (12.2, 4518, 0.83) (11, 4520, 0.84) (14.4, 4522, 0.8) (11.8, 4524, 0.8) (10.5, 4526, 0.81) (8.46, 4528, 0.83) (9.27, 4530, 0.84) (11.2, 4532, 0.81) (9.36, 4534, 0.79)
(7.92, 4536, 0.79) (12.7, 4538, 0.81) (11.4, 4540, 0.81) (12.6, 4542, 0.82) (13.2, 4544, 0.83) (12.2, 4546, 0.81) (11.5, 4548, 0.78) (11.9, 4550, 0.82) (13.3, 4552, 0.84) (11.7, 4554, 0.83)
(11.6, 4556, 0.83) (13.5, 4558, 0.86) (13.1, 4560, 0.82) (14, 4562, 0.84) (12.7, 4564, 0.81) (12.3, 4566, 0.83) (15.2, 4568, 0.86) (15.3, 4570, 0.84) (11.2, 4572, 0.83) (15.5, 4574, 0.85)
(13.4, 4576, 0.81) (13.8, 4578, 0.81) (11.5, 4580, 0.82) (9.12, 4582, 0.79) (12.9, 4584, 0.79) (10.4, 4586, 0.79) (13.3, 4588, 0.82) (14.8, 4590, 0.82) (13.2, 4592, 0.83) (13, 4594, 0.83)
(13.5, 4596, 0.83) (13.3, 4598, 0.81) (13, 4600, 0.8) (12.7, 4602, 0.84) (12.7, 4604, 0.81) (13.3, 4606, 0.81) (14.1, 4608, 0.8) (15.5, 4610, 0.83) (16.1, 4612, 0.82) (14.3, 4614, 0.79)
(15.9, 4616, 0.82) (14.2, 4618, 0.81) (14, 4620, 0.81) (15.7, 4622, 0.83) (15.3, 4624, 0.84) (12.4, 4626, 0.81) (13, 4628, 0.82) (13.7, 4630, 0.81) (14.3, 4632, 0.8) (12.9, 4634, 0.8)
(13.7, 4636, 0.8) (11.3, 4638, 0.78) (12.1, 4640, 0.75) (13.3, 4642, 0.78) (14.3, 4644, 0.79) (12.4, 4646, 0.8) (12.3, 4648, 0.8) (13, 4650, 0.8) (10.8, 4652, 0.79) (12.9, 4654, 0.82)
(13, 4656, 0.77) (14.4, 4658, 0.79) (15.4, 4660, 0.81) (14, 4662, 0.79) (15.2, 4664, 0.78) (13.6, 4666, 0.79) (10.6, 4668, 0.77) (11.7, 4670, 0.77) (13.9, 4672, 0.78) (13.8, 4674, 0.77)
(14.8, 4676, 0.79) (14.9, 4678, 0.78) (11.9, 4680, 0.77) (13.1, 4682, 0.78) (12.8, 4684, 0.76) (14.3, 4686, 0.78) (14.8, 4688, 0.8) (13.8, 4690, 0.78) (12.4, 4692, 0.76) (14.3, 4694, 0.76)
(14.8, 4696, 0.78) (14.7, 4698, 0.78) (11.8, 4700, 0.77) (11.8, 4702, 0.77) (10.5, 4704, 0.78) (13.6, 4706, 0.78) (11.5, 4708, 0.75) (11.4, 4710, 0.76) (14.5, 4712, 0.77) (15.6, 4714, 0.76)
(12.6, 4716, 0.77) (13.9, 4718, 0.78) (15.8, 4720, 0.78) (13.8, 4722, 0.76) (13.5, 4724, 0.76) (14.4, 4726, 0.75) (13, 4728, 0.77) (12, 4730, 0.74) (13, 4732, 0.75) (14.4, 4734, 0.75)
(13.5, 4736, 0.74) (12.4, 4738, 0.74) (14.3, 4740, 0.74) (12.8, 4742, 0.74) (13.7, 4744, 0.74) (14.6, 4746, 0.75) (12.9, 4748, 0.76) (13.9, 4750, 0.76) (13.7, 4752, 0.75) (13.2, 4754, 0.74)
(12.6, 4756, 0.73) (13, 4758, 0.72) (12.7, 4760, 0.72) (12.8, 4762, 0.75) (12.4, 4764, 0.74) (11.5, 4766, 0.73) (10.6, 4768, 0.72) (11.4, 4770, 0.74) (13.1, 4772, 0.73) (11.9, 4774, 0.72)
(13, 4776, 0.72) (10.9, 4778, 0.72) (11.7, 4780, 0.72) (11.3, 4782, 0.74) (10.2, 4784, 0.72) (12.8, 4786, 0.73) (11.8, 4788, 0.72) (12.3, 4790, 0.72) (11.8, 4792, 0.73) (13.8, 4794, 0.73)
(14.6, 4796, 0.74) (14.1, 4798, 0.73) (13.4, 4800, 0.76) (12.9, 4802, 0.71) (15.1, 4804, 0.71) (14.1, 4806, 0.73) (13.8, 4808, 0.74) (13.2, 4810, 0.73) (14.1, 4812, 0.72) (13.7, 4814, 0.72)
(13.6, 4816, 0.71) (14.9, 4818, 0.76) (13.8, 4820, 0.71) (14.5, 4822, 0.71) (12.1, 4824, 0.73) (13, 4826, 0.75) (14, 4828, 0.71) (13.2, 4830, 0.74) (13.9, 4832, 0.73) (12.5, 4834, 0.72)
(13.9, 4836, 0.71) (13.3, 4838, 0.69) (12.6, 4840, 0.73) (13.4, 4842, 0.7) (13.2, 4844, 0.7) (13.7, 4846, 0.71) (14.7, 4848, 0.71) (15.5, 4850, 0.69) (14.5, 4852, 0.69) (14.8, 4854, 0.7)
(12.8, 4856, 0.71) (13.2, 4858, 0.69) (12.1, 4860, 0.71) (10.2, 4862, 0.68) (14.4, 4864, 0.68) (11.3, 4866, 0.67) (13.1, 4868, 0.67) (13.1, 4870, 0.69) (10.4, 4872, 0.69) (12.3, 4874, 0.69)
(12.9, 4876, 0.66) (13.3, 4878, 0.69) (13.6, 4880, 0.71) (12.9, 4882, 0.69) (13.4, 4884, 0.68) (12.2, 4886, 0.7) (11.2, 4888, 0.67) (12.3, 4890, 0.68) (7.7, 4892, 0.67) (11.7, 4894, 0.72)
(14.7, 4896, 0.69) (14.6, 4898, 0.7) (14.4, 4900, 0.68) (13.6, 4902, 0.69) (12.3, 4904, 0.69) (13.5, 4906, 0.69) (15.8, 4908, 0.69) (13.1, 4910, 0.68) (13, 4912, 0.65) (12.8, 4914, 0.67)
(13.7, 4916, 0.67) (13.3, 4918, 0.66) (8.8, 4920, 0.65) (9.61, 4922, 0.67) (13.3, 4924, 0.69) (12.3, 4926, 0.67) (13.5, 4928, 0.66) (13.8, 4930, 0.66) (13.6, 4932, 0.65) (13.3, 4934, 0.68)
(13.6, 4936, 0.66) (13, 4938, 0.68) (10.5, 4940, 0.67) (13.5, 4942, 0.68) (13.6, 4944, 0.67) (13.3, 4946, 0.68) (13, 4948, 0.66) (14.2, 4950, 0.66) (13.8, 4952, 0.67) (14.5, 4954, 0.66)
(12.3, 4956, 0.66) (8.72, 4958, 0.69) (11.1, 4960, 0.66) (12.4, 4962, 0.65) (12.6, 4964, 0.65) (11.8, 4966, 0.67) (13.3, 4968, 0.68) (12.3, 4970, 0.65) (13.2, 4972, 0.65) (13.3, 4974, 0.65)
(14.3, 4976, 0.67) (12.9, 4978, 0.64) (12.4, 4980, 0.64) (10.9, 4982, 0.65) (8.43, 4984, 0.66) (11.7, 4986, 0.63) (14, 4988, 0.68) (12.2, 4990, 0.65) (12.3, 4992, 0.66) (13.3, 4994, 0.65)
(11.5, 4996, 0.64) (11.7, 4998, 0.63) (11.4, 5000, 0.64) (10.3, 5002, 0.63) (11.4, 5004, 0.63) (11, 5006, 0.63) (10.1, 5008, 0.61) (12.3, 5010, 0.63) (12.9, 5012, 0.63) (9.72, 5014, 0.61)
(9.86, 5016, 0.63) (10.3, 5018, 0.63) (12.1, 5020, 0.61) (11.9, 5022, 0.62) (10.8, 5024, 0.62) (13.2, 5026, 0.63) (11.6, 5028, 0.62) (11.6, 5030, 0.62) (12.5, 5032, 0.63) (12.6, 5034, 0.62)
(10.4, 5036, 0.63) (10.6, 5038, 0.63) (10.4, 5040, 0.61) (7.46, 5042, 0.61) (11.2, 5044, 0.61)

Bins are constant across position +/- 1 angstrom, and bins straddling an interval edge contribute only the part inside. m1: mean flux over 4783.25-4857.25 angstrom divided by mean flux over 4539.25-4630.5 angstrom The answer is 1.0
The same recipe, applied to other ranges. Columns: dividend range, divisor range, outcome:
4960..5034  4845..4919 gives 0.91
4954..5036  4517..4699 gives 0.91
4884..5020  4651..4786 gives 0.94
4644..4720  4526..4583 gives 1.10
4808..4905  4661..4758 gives 0.98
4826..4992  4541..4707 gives 0.97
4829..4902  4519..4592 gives 1.07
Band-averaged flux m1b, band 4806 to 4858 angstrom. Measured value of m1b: 13.7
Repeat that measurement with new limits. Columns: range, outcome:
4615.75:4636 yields 14.1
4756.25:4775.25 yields 12.2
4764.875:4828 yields 12.9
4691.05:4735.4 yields 13.3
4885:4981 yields 12.7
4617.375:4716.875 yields 13.3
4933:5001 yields 12.5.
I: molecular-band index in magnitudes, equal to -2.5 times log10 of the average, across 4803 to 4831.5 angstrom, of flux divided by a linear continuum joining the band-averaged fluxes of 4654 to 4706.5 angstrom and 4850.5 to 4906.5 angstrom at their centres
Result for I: -0.07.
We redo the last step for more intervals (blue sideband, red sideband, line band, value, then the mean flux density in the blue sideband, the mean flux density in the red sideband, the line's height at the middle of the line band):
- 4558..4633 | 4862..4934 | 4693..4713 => 0.030 mag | 13.6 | 12.7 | 13.3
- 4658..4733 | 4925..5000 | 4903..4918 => -0.057 mag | 13.5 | 12.6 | 12.8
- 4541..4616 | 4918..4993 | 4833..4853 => -0.087 mag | 13.1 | 12.5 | 12.7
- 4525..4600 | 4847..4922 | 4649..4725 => -0.076 mag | 12.3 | 12.9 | 12.5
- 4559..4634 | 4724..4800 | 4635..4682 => 0.006 mag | 13.6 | 12.8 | 13.3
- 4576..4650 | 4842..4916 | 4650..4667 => -0.026 mag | 13.4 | 13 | 13.3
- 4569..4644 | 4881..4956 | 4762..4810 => 0.048 mag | 13.5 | 12.9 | 13.1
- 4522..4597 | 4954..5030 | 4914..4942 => -0.059 mag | 12.3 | 11.8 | 11.9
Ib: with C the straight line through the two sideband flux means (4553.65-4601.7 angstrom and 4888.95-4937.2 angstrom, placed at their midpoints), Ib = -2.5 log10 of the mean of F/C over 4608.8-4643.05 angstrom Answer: -0.08 mag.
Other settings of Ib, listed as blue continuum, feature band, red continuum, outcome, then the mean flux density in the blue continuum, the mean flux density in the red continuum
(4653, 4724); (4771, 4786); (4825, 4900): 0.12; 13.5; 13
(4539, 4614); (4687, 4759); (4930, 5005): -0.05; 13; 12.4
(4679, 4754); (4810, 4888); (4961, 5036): -0.05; 13.4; 11.9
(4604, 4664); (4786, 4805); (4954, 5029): -0.04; 13.7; 11.8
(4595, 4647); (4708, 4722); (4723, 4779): -0.05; 13.7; 12.9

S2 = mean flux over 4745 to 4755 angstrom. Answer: 13.7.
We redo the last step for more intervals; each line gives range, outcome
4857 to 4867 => 12.2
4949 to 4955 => 14.2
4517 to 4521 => 11.6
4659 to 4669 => 13.8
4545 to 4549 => 11.8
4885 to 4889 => 11.7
